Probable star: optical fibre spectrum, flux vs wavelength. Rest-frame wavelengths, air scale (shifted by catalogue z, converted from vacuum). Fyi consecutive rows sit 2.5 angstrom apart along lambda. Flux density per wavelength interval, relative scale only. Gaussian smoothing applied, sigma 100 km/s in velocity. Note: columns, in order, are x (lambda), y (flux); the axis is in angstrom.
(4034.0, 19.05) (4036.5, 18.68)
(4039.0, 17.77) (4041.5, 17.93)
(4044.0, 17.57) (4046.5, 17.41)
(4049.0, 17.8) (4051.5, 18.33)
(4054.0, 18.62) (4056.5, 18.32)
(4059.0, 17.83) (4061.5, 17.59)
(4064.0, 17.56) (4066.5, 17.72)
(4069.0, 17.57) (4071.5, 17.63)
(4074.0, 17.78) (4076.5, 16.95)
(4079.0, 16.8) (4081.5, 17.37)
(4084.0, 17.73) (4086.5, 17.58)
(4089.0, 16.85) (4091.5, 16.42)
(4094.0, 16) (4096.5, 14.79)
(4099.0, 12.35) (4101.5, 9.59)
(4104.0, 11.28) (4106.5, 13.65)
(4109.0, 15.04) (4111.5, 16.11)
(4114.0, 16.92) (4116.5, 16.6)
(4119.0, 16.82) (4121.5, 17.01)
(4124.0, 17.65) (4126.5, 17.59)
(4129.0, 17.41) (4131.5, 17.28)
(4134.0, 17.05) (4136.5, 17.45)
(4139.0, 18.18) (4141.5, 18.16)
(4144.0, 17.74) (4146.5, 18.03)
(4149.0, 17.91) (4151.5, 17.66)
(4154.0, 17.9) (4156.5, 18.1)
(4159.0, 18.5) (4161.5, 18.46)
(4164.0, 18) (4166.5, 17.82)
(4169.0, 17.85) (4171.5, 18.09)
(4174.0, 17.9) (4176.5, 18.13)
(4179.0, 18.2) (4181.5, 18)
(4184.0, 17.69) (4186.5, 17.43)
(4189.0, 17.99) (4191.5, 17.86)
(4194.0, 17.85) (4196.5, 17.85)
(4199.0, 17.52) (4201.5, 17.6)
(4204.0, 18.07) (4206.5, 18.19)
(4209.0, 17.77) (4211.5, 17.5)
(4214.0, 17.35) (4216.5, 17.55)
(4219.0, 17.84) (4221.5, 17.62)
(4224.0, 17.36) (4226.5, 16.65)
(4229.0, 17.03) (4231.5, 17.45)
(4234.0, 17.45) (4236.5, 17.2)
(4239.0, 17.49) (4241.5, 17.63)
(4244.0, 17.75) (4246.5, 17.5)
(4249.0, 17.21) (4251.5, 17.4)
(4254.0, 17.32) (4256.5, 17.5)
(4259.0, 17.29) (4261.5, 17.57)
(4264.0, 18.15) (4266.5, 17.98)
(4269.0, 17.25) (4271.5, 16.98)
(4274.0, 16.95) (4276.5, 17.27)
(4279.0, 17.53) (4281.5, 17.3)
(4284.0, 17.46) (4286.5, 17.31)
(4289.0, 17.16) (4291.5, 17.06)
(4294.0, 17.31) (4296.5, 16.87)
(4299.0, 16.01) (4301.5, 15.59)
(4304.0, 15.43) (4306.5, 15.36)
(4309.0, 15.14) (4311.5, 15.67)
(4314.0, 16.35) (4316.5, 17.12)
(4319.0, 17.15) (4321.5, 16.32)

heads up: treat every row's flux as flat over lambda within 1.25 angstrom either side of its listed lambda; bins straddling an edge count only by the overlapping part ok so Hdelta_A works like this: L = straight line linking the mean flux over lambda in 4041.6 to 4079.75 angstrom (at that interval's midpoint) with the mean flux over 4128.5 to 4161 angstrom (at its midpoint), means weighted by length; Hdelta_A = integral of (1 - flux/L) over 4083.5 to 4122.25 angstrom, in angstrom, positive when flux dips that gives 5.5 angstrom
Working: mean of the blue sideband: 17.7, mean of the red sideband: 17.8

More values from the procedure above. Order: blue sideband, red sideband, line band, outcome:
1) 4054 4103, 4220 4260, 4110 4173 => -2.67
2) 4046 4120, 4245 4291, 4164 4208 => -2.40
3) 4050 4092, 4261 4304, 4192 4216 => -0.64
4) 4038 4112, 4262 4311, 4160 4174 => -1.15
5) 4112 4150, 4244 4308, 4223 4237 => 0.00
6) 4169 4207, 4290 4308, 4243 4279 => -1.38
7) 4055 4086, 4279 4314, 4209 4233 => -0.79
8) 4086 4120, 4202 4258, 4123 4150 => -3.58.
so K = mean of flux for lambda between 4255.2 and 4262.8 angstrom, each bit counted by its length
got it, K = 17.5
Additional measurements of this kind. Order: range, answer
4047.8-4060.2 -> 18.2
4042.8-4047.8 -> 17.5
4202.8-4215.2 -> 17.8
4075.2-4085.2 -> 17.2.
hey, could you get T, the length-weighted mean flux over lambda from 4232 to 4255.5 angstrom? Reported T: 17.4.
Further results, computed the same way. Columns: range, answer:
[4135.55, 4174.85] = 18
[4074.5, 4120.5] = 15.5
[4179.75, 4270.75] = 17.6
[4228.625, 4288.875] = 17.4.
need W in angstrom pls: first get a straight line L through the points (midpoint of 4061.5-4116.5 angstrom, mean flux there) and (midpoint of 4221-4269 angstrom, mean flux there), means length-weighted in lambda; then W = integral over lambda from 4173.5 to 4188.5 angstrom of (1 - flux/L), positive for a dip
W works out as -1.0 angstrom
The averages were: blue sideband 15.9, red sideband 17.4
